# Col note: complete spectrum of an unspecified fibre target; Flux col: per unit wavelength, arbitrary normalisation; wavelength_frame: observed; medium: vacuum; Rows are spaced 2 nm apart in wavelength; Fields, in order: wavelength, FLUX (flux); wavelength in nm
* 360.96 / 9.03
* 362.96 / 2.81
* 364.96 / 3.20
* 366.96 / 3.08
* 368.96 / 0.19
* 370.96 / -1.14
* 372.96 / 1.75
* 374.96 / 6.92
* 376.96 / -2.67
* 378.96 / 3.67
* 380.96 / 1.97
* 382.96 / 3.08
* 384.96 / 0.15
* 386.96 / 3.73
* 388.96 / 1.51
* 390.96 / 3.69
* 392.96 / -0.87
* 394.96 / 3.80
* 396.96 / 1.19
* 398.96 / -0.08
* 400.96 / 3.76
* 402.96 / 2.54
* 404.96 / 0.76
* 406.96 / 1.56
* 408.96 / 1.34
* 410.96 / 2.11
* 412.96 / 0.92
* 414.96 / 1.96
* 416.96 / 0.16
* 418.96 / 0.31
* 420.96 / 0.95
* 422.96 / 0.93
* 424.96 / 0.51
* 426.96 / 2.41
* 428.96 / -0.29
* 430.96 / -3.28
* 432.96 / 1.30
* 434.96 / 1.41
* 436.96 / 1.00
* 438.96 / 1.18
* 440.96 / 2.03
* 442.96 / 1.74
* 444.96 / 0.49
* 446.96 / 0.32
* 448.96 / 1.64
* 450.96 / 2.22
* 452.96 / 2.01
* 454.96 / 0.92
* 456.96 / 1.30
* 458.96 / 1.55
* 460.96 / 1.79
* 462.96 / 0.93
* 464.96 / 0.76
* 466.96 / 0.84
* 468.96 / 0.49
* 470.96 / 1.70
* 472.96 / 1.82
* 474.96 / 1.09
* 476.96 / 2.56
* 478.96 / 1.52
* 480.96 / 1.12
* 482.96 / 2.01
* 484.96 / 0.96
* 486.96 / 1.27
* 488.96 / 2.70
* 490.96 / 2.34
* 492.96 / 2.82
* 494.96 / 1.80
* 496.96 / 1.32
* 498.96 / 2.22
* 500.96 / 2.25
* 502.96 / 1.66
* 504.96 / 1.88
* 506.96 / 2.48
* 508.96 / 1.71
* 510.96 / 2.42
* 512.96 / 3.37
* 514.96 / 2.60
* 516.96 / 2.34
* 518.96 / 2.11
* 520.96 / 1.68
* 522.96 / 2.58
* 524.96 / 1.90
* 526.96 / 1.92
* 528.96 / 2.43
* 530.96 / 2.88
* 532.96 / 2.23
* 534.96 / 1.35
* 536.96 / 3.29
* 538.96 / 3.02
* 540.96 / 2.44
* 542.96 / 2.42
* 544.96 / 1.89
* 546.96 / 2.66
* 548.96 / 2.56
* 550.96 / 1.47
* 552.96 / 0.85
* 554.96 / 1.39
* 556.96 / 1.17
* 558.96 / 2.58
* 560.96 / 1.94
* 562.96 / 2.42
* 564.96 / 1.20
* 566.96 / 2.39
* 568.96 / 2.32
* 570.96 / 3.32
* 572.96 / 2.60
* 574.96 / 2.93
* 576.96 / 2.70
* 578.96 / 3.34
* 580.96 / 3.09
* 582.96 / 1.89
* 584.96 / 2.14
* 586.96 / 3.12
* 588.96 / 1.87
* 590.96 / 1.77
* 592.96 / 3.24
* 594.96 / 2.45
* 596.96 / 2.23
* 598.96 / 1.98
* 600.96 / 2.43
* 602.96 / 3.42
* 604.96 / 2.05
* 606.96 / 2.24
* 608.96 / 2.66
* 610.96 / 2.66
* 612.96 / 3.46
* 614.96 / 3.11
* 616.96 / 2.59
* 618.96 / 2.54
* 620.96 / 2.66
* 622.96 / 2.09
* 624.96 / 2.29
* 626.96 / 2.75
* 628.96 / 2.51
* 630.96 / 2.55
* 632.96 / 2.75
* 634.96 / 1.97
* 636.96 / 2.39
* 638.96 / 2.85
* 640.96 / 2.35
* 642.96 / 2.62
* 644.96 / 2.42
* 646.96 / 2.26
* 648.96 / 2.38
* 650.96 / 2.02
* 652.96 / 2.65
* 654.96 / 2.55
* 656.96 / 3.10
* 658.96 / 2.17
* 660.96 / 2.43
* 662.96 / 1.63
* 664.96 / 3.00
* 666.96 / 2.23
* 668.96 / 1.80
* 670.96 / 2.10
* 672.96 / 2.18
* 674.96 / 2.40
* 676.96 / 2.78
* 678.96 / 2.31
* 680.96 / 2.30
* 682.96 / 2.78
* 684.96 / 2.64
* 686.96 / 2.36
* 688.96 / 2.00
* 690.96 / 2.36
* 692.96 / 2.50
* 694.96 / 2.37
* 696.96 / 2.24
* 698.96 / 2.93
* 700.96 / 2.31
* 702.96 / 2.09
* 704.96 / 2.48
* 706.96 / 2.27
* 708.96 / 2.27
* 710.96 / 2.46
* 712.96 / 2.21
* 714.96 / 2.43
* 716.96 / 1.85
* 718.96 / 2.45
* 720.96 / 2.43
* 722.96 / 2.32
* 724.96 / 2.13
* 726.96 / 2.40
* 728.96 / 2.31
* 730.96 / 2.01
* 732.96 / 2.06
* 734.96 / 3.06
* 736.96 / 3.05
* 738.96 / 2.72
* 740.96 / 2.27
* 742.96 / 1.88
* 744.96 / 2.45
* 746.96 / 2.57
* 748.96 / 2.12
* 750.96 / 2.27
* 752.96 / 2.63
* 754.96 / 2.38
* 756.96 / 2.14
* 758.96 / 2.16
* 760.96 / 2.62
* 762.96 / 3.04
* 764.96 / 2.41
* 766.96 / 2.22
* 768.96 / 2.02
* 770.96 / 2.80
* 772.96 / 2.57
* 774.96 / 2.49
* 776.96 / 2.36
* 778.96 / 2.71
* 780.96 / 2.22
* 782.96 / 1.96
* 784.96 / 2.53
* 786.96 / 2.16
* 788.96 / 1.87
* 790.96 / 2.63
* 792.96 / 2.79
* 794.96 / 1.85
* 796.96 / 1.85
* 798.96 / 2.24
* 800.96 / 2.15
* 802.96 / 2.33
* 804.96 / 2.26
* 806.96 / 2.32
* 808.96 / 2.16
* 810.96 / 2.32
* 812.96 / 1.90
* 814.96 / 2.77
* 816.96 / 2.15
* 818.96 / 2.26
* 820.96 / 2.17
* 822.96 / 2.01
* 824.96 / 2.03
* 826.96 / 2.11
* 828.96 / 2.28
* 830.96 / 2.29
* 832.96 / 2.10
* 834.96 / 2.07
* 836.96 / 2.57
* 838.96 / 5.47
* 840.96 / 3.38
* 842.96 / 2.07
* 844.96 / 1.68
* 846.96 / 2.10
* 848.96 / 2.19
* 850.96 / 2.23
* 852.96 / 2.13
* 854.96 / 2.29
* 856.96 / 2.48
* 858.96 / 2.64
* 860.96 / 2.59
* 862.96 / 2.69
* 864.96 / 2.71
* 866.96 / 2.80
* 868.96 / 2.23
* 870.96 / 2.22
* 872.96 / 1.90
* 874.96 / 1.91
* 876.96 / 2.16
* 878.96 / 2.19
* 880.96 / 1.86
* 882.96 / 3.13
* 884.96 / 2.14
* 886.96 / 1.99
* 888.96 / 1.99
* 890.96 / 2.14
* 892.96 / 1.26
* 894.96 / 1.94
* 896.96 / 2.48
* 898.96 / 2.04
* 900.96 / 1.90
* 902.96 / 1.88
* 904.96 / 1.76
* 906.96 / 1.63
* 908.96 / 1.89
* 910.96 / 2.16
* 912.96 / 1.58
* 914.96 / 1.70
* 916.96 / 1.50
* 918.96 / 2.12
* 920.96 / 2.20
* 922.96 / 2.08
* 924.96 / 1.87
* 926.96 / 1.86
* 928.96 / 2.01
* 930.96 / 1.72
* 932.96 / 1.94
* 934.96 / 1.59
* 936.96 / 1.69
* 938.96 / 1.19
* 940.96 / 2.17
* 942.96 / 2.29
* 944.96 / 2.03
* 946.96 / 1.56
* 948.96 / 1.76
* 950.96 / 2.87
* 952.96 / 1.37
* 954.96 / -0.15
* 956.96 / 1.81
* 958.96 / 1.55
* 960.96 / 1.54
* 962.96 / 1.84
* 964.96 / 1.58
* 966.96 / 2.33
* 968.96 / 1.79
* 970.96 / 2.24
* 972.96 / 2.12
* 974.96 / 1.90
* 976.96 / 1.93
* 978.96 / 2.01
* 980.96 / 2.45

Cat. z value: 0.28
